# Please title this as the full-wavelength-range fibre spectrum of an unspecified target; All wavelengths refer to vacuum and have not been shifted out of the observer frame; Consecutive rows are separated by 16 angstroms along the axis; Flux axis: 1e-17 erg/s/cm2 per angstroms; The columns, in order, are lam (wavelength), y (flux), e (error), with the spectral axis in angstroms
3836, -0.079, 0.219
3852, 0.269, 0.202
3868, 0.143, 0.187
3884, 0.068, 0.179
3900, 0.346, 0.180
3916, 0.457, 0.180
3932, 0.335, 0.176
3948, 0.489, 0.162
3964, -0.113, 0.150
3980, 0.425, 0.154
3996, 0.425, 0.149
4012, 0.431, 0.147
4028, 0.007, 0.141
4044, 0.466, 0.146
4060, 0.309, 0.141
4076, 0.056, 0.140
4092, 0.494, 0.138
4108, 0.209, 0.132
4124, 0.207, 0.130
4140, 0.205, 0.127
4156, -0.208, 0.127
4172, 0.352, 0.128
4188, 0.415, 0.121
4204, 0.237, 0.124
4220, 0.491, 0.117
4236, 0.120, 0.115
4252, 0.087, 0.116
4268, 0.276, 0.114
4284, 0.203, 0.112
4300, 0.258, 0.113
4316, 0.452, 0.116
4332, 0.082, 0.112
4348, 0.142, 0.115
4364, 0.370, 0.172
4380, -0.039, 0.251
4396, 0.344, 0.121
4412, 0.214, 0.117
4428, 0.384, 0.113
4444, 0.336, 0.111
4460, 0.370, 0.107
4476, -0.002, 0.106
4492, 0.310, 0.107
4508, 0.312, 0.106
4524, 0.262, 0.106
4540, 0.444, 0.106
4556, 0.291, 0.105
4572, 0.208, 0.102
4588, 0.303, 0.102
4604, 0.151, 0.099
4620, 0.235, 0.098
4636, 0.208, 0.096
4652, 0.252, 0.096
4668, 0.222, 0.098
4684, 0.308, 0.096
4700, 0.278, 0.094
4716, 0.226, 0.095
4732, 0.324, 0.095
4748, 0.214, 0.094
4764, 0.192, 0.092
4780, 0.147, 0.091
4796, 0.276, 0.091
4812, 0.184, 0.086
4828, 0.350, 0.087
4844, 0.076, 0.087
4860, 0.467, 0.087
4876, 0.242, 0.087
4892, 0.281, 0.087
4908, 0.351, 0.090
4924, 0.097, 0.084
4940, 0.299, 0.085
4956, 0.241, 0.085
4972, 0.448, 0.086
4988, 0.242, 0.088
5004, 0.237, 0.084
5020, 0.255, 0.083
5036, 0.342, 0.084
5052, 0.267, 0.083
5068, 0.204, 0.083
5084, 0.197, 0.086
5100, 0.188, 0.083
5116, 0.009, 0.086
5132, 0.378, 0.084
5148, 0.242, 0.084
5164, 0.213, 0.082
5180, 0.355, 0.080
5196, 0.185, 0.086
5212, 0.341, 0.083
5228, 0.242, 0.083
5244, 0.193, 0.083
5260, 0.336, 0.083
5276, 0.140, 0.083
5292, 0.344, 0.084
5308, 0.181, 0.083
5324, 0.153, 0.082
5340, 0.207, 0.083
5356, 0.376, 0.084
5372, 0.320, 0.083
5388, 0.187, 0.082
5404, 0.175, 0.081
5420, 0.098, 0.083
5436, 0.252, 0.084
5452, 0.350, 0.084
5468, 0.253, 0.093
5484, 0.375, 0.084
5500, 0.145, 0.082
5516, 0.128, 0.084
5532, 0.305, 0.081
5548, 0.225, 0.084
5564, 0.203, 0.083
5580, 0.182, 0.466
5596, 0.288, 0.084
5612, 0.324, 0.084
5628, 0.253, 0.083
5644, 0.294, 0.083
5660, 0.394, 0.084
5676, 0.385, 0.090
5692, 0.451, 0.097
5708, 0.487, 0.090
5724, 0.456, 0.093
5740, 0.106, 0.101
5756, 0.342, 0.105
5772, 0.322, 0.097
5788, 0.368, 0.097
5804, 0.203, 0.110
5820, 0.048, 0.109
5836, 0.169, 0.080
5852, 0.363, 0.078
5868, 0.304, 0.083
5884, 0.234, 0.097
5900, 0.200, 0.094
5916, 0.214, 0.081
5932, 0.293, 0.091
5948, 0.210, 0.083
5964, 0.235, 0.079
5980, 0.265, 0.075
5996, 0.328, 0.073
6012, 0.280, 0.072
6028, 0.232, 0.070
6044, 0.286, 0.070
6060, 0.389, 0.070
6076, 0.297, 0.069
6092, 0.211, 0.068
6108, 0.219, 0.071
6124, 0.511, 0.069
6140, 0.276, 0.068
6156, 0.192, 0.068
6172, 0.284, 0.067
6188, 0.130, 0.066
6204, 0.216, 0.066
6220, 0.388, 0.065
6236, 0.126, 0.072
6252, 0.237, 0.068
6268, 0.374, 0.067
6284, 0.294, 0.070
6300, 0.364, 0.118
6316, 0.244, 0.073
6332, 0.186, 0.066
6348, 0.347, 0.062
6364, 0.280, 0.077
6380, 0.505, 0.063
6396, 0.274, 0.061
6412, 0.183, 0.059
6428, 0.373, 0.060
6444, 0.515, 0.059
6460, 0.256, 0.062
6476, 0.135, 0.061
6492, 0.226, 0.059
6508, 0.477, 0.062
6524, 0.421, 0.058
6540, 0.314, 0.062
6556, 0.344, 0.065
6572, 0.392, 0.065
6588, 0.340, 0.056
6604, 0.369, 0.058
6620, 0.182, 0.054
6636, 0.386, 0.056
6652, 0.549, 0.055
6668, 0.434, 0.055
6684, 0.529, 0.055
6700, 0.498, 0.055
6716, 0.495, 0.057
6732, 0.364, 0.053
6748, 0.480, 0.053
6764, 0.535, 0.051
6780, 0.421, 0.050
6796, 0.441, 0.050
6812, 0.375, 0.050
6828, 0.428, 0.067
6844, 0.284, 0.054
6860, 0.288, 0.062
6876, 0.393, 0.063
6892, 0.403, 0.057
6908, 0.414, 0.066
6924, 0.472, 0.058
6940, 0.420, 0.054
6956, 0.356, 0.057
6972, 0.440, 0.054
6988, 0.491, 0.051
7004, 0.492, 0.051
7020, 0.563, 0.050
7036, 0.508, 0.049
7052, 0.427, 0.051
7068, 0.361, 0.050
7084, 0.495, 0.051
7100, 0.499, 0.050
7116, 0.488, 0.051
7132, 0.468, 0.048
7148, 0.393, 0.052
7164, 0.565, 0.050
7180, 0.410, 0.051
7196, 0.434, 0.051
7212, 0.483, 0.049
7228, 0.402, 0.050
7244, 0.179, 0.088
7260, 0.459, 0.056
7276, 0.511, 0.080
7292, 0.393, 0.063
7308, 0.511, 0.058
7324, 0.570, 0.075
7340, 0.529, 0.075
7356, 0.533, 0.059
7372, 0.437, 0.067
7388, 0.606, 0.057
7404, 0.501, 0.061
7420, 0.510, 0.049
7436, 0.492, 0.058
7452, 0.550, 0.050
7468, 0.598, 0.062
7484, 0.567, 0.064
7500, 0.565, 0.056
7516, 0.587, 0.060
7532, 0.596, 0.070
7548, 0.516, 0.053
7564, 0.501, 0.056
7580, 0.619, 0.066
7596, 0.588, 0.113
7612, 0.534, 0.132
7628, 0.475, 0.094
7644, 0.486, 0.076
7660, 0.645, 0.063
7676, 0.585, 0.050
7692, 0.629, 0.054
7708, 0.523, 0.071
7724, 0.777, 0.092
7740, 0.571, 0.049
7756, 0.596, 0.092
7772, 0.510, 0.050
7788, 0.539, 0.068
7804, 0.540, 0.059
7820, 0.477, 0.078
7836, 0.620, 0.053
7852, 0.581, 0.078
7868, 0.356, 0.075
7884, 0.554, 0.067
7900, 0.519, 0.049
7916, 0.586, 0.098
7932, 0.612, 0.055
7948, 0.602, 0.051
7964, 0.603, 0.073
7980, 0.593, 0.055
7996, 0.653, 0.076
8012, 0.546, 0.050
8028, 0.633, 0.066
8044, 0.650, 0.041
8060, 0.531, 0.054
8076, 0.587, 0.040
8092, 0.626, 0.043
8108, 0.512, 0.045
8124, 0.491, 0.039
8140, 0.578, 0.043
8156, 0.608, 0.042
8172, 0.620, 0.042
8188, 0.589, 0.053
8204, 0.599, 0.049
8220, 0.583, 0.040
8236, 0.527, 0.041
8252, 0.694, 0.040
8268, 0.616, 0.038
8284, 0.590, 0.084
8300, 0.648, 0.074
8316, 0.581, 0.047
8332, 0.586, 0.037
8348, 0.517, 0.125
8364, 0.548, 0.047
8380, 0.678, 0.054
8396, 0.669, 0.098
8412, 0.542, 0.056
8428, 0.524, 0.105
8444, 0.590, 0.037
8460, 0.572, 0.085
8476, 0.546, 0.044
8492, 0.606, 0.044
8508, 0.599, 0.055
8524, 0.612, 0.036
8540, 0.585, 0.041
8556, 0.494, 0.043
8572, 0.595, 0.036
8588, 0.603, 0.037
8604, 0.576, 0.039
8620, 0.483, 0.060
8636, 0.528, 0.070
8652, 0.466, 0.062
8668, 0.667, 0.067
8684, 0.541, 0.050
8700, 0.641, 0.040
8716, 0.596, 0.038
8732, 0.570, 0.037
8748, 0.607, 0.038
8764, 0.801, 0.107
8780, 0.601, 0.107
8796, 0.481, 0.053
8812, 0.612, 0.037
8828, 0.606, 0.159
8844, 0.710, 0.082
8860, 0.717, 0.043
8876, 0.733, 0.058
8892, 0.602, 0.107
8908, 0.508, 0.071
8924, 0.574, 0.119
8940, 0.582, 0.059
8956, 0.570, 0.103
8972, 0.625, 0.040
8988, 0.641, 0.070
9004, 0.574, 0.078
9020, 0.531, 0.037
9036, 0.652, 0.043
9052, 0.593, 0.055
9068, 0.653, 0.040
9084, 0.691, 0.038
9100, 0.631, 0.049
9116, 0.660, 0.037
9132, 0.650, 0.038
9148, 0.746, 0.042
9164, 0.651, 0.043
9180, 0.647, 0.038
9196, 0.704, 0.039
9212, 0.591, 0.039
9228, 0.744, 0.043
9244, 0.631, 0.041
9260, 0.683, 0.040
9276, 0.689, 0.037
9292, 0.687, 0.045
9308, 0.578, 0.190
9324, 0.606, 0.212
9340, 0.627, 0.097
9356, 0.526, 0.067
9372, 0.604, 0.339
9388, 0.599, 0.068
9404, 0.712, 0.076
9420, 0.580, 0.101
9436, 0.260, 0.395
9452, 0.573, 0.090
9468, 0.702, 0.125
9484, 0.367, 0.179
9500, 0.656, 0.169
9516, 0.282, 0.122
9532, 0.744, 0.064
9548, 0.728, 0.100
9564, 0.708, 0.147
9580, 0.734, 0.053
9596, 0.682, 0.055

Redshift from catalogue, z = 0.668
